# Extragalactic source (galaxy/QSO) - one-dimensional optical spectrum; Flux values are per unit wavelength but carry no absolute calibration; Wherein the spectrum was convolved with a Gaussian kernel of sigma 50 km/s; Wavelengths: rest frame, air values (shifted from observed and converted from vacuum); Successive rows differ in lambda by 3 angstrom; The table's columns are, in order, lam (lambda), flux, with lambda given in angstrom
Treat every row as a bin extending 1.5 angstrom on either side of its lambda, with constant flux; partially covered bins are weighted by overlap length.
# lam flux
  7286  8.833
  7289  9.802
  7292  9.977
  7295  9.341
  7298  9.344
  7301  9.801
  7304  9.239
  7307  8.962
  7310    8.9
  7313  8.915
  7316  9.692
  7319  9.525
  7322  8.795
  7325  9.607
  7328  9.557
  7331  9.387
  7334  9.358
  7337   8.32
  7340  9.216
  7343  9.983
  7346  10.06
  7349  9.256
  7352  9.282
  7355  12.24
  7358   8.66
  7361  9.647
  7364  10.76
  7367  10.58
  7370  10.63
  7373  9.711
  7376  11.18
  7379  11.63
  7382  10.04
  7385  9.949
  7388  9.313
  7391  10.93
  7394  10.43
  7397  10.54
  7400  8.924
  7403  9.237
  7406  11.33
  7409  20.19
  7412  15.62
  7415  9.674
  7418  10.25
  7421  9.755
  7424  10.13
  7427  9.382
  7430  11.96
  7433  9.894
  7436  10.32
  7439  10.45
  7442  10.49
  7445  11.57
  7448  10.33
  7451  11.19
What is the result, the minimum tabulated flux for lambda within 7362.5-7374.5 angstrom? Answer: 9.711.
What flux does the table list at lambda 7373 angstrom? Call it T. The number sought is 9.711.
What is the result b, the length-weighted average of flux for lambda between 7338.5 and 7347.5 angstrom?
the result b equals 9.75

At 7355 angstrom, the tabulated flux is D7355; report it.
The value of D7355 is 12.24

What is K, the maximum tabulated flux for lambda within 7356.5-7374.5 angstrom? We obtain 10.76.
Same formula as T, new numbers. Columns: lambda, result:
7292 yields 9.977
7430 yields 11.96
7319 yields 9.525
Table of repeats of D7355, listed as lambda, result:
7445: 11.57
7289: 9.802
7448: 10.33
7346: 10.06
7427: 9.382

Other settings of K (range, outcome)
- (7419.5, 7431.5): 11.96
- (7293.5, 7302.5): 9.801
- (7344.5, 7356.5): 12.24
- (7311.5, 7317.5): 9.692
